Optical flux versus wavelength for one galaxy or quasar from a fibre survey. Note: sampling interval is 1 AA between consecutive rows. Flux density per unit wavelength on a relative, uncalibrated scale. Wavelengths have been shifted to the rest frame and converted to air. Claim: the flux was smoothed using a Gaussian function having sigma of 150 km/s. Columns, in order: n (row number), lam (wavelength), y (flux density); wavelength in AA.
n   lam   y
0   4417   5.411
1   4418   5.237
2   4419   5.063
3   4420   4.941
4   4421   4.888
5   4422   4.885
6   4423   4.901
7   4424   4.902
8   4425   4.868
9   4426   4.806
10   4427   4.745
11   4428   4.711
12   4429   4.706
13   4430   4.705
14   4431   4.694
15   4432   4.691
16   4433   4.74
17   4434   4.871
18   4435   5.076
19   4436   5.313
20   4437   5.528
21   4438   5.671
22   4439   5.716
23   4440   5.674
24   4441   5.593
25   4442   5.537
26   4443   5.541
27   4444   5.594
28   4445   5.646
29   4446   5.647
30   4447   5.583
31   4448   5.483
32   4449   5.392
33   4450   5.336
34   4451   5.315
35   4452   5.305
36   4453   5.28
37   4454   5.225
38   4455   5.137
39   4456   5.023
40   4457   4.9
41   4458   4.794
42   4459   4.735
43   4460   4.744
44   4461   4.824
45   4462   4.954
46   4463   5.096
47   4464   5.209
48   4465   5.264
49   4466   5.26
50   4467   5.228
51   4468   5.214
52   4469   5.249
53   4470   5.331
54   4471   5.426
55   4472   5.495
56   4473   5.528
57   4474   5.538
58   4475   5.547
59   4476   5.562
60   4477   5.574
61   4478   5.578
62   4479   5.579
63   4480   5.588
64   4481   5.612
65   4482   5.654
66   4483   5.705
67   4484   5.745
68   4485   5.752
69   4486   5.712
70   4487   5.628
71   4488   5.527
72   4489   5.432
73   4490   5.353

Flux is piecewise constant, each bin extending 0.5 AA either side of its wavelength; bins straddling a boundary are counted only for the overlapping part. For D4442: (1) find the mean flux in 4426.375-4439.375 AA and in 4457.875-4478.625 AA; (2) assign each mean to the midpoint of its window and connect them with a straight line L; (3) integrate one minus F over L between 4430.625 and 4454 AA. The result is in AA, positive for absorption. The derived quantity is -1.3 AA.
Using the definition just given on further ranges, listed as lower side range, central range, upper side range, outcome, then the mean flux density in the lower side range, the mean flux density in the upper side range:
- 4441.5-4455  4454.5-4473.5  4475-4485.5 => 1.4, 5.44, 5.63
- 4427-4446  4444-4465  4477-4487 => 0.8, 5.22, 5.65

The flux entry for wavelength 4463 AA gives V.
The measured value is 5.096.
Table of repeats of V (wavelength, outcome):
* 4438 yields 5.671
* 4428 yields 4.711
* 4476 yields 5.562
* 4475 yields 5.547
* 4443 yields 5.541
